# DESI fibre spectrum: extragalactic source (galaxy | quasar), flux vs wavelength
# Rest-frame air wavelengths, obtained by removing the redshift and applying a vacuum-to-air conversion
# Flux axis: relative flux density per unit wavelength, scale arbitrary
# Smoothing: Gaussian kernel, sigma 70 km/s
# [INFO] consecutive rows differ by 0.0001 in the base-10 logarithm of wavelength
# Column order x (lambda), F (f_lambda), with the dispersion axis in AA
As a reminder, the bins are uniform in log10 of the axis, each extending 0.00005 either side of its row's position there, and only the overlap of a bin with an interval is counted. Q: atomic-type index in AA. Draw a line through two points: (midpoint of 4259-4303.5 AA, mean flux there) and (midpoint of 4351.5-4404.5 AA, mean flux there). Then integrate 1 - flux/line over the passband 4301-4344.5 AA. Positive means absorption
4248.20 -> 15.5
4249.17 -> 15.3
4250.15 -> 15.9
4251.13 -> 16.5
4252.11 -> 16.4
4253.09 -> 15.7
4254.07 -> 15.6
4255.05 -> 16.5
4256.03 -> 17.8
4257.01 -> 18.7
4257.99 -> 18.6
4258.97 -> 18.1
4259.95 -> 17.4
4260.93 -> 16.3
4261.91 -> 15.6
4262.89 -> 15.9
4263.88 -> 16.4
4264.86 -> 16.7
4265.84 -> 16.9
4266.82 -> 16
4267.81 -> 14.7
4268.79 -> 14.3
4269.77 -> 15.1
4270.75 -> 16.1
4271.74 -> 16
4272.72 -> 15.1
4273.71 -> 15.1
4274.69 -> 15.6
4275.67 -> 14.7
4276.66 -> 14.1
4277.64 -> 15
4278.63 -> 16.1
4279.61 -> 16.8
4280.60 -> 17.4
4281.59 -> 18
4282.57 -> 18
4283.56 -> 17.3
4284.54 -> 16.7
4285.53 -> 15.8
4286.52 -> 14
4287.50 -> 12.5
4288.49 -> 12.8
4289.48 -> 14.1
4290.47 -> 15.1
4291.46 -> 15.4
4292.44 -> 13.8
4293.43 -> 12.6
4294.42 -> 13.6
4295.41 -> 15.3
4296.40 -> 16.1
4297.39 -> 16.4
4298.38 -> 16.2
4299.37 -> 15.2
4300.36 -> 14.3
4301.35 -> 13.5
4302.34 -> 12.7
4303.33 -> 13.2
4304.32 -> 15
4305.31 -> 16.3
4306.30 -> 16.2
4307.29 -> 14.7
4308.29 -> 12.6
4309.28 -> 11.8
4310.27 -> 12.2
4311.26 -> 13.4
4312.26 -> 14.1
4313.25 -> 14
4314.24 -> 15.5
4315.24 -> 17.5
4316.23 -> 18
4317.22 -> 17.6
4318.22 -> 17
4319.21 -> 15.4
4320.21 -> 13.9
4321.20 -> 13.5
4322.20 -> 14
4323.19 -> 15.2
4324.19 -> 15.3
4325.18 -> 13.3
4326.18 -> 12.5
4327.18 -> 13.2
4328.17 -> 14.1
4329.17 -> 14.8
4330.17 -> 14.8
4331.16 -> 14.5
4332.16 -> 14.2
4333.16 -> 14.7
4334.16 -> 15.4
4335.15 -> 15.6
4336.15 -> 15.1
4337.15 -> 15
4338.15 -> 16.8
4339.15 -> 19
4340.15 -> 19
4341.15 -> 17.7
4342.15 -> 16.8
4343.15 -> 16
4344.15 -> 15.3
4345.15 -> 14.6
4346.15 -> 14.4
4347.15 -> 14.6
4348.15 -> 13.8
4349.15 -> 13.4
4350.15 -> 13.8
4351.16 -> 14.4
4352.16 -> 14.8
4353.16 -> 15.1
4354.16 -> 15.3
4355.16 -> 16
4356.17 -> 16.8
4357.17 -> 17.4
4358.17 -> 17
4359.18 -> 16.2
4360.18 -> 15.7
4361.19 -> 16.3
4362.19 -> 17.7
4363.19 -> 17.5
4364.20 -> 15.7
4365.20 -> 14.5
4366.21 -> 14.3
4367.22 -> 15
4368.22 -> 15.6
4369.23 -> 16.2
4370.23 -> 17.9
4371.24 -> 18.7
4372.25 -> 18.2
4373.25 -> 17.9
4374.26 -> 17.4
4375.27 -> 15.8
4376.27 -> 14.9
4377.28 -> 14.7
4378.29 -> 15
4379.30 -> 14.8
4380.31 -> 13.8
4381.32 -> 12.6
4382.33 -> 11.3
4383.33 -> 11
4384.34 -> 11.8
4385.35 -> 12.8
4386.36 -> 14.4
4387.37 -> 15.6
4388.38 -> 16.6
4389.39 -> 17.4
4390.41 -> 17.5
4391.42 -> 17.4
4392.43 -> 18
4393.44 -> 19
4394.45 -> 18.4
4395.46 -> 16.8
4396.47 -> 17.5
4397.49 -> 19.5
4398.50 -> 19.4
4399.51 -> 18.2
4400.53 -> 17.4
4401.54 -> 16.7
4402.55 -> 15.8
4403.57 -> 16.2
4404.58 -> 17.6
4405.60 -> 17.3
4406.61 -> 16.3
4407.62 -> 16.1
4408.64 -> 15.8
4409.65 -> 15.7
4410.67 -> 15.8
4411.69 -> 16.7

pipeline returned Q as 1.9 AA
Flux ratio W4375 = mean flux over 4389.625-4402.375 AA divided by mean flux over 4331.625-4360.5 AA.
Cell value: 1.14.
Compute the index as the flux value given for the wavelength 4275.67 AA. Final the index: 14.7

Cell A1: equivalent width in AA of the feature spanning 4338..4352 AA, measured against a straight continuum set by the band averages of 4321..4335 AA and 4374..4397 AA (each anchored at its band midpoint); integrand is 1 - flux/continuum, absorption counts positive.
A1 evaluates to -1.0 AA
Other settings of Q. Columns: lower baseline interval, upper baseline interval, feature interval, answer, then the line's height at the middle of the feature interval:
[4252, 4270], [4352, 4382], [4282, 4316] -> 3.4 AA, 16.3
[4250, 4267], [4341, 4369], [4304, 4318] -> 1.0 AA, 16.1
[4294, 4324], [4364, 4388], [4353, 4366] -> -1.1 AA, 15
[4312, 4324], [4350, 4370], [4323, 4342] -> 0.4 AA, 15.6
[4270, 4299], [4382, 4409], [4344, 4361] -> 0.8 AA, 16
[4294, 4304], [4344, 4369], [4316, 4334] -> 0.3 AA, 15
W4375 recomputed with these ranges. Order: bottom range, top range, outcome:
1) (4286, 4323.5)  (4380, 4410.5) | 1.11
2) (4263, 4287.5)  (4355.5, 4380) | 1.03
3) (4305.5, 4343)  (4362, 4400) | 1.06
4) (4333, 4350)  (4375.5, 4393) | 0.94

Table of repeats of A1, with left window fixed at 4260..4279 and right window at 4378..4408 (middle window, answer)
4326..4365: 0.9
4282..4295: 0.8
